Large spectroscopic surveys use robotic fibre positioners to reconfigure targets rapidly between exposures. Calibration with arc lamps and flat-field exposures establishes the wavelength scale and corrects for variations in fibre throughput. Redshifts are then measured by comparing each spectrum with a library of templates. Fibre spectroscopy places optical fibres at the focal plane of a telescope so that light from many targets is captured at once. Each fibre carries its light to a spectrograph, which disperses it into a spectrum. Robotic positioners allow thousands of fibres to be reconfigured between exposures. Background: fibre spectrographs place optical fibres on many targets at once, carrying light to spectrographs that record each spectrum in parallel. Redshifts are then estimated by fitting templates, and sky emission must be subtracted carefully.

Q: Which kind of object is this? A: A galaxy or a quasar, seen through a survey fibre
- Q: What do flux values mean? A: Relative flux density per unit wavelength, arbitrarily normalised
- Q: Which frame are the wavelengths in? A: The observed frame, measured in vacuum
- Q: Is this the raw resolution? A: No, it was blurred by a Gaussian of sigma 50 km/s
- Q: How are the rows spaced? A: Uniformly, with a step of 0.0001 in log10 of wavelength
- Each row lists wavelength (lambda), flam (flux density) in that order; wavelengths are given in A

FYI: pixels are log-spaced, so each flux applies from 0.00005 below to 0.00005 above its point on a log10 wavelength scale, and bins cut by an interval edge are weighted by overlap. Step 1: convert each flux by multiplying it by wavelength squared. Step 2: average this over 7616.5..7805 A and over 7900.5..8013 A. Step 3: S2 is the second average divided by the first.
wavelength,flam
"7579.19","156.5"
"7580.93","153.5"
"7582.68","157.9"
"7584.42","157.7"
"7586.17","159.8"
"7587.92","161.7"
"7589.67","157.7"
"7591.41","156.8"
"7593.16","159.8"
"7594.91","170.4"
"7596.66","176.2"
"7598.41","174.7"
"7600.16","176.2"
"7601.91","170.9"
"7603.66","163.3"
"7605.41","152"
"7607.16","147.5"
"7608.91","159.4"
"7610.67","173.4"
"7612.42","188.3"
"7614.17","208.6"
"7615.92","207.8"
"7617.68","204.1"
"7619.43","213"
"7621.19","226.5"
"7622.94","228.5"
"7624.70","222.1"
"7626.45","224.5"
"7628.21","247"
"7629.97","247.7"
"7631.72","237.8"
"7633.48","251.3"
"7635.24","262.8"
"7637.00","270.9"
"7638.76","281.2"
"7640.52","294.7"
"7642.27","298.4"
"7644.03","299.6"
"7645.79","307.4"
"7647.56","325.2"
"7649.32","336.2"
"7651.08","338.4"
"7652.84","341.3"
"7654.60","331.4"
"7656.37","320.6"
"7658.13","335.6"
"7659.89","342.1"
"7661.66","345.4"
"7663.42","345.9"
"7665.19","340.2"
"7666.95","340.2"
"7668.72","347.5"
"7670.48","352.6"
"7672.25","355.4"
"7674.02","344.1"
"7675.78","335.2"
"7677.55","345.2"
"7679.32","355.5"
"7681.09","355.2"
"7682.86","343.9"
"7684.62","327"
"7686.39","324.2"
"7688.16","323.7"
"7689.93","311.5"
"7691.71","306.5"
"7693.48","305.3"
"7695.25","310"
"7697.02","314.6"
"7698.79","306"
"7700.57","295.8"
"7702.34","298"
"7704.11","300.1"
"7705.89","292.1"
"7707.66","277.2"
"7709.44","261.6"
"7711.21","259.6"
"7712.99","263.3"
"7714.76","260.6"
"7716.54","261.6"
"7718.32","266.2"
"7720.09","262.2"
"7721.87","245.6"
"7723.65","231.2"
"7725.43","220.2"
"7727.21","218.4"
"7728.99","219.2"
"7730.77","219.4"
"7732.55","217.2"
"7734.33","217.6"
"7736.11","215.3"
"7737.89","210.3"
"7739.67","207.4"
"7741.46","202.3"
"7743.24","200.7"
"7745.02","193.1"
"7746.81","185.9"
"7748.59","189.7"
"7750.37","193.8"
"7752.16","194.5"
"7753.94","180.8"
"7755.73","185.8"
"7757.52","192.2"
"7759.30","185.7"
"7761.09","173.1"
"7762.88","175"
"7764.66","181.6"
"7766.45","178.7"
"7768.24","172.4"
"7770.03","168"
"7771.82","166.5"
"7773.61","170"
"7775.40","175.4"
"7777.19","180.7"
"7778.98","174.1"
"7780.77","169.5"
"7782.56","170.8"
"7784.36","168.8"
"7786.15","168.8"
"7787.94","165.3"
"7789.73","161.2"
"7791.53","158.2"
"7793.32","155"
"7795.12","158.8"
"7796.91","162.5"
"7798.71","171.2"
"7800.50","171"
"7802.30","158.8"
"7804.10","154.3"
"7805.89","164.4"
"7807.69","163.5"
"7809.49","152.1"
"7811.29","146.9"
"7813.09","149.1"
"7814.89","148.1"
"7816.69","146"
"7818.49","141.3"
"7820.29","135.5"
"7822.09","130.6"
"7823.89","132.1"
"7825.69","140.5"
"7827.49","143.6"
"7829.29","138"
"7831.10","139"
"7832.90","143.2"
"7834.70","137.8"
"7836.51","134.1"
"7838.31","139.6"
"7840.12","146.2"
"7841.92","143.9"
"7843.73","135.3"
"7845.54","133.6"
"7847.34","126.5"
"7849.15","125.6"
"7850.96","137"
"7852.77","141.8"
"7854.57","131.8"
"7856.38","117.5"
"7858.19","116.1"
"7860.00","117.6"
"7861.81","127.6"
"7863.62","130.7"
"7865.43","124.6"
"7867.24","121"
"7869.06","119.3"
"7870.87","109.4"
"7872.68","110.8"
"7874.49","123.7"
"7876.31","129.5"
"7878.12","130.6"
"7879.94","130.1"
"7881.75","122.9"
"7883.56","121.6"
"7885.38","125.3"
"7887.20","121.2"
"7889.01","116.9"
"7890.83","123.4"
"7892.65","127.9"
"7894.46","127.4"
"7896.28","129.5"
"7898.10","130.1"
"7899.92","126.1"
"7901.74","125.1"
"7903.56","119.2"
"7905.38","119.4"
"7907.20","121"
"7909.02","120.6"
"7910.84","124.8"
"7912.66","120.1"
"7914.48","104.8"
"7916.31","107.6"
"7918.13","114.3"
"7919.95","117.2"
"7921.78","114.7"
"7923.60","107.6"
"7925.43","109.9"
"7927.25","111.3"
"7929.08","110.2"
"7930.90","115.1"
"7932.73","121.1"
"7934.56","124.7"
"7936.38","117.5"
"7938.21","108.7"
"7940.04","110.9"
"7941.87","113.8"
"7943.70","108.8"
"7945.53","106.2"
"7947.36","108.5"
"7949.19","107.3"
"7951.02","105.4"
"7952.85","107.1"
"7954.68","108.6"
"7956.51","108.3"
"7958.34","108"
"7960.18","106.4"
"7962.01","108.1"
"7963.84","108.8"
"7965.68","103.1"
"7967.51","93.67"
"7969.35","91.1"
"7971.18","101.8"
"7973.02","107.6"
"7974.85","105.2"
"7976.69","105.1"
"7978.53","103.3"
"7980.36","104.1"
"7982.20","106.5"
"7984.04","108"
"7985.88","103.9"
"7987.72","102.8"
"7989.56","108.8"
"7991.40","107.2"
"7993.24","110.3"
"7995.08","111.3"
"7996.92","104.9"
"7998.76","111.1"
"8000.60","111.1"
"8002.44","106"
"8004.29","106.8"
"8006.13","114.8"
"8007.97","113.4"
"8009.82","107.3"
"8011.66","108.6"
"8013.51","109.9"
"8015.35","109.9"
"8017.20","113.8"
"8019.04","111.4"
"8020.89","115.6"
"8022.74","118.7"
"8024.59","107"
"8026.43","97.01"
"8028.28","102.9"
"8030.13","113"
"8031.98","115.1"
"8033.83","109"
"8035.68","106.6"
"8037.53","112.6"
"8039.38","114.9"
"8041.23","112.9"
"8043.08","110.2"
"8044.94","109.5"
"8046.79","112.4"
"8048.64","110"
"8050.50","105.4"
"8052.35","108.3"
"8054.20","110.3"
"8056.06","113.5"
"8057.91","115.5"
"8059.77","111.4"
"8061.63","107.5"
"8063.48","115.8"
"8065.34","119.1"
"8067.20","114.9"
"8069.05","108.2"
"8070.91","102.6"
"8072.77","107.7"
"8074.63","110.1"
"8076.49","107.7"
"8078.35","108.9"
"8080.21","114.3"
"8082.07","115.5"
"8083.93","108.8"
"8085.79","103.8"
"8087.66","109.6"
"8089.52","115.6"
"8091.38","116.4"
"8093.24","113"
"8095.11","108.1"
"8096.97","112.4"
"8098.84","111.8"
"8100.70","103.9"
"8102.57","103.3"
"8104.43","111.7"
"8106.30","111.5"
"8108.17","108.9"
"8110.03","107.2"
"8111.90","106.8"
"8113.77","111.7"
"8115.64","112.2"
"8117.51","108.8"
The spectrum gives 0.47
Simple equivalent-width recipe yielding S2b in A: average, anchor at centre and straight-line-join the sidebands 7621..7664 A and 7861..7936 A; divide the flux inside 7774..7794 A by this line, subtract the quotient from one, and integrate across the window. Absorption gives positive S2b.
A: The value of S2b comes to 2.9 A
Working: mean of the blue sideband 291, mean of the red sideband 120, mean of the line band 168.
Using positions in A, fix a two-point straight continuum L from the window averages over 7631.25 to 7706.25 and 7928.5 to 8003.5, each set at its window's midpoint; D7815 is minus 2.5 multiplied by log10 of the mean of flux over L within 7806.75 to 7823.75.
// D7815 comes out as 0.43 mag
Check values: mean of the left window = 319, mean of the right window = 108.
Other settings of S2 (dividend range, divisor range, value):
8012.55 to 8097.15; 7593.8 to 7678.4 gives 0.47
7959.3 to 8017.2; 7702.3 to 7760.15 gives 0.50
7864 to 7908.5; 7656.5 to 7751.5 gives 0.46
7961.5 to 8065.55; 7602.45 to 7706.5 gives 0.42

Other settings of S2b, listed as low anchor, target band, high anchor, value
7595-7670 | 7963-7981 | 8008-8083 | 4.5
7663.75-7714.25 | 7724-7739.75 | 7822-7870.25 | 2.9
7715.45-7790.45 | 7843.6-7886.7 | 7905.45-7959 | 5.6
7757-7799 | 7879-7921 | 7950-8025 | 3.9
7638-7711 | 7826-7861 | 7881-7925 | 7.8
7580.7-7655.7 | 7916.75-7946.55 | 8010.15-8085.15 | 5.9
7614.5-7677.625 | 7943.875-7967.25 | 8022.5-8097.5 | 7.5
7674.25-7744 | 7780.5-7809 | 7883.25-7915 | 5.9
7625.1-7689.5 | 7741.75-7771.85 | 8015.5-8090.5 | 9.1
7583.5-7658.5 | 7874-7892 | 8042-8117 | 4.1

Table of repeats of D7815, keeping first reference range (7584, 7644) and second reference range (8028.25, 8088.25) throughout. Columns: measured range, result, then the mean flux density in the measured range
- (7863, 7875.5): 0.25 mag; 120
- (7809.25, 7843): 0.14 mag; 141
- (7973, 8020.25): 0.14 mag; 108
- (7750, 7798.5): -0.01 mag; 173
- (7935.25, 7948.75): 0.22 mag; 111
